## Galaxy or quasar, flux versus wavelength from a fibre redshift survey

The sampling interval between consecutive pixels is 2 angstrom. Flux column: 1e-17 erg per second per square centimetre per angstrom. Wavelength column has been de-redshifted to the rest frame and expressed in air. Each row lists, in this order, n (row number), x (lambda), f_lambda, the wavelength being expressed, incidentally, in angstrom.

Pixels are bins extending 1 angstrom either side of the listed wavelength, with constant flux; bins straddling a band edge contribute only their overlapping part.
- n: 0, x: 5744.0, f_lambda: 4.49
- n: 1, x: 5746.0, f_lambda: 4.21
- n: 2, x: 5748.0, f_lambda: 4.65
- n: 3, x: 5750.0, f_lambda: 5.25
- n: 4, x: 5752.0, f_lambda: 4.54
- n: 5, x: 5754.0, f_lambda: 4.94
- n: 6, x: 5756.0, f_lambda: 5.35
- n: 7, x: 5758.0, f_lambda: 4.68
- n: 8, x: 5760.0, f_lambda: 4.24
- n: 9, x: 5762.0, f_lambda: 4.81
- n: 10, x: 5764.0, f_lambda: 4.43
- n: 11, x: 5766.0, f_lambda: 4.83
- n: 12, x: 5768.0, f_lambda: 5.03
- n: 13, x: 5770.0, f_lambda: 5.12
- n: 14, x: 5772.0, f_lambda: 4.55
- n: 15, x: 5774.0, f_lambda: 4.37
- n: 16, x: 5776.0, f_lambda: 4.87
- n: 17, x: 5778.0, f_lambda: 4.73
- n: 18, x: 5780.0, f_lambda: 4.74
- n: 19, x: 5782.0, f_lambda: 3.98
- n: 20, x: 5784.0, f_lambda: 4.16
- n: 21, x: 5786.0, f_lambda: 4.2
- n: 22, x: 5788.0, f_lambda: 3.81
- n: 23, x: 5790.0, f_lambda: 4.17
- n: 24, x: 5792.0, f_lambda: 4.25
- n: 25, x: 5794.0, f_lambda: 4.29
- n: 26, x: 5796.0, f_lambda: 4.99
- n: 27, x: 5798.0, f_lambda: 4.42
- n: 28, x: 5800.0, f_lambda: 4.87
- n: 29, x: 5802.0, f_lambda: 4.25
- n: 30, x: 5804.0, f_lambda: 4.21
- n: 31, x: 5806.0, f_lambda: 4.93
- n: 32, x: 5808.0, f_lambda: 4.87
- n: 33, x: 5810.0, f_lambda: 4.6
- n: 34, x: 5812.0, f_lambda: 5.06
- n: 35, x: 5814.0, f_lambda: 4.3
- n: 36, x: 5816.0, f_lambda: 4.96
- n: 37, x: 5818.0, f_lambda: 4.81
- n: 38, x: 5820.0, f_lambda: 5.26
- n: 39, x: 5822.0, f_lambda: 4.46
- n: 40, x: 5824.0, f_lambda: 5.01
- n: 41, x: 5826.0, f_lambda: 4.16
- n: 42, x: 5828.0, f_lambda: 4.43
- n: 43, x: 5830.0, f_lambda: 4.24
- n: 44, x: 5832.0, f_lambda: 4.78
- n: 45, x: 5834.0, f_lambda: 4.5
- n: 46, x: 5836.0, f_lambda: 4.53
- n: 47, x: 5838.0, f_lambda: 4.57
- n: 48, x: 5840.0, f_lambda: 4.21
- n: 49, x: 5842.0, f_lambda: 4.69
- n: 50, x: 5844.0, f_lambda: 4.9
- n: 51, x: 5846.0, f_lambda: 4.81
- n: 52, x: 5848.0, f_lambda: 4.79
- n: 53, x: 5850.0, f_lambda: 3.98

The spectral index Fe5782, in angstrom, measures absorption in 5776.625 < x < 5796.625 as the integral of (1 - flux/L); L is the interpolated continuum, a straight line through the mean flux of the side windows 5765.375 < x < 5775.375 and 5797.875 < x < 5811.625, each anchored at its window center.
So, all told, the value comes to 1.6 angstrom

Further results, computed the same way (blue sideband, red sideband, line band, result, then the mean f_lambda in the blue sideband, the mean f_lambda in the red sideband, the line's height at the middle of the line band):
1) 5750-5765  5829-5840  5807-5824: -0.91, 4.75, 4.5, 4.56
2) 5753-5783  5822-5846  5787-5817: 0.63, 4.71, 4.55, 4.63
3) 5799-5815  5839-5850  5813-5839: 0.06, 4.64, 4.62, 4.63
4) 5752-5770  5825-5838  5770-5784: 0.48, 4.79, 4.45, 4.72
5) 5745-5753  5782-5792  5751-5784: -2.27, 4.66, 4.09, 4.38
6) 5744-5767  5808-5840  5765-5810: 1.41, 4.71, 4.64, 4.68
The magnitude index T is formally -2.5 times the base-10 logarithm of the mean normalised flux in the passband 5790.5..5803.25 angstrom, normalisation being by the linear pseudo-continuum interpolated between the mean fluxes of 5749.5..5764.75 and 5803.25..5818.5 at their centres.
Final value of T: 0.06 mag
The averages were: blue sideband 4.77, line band 4.49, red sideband 4.72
